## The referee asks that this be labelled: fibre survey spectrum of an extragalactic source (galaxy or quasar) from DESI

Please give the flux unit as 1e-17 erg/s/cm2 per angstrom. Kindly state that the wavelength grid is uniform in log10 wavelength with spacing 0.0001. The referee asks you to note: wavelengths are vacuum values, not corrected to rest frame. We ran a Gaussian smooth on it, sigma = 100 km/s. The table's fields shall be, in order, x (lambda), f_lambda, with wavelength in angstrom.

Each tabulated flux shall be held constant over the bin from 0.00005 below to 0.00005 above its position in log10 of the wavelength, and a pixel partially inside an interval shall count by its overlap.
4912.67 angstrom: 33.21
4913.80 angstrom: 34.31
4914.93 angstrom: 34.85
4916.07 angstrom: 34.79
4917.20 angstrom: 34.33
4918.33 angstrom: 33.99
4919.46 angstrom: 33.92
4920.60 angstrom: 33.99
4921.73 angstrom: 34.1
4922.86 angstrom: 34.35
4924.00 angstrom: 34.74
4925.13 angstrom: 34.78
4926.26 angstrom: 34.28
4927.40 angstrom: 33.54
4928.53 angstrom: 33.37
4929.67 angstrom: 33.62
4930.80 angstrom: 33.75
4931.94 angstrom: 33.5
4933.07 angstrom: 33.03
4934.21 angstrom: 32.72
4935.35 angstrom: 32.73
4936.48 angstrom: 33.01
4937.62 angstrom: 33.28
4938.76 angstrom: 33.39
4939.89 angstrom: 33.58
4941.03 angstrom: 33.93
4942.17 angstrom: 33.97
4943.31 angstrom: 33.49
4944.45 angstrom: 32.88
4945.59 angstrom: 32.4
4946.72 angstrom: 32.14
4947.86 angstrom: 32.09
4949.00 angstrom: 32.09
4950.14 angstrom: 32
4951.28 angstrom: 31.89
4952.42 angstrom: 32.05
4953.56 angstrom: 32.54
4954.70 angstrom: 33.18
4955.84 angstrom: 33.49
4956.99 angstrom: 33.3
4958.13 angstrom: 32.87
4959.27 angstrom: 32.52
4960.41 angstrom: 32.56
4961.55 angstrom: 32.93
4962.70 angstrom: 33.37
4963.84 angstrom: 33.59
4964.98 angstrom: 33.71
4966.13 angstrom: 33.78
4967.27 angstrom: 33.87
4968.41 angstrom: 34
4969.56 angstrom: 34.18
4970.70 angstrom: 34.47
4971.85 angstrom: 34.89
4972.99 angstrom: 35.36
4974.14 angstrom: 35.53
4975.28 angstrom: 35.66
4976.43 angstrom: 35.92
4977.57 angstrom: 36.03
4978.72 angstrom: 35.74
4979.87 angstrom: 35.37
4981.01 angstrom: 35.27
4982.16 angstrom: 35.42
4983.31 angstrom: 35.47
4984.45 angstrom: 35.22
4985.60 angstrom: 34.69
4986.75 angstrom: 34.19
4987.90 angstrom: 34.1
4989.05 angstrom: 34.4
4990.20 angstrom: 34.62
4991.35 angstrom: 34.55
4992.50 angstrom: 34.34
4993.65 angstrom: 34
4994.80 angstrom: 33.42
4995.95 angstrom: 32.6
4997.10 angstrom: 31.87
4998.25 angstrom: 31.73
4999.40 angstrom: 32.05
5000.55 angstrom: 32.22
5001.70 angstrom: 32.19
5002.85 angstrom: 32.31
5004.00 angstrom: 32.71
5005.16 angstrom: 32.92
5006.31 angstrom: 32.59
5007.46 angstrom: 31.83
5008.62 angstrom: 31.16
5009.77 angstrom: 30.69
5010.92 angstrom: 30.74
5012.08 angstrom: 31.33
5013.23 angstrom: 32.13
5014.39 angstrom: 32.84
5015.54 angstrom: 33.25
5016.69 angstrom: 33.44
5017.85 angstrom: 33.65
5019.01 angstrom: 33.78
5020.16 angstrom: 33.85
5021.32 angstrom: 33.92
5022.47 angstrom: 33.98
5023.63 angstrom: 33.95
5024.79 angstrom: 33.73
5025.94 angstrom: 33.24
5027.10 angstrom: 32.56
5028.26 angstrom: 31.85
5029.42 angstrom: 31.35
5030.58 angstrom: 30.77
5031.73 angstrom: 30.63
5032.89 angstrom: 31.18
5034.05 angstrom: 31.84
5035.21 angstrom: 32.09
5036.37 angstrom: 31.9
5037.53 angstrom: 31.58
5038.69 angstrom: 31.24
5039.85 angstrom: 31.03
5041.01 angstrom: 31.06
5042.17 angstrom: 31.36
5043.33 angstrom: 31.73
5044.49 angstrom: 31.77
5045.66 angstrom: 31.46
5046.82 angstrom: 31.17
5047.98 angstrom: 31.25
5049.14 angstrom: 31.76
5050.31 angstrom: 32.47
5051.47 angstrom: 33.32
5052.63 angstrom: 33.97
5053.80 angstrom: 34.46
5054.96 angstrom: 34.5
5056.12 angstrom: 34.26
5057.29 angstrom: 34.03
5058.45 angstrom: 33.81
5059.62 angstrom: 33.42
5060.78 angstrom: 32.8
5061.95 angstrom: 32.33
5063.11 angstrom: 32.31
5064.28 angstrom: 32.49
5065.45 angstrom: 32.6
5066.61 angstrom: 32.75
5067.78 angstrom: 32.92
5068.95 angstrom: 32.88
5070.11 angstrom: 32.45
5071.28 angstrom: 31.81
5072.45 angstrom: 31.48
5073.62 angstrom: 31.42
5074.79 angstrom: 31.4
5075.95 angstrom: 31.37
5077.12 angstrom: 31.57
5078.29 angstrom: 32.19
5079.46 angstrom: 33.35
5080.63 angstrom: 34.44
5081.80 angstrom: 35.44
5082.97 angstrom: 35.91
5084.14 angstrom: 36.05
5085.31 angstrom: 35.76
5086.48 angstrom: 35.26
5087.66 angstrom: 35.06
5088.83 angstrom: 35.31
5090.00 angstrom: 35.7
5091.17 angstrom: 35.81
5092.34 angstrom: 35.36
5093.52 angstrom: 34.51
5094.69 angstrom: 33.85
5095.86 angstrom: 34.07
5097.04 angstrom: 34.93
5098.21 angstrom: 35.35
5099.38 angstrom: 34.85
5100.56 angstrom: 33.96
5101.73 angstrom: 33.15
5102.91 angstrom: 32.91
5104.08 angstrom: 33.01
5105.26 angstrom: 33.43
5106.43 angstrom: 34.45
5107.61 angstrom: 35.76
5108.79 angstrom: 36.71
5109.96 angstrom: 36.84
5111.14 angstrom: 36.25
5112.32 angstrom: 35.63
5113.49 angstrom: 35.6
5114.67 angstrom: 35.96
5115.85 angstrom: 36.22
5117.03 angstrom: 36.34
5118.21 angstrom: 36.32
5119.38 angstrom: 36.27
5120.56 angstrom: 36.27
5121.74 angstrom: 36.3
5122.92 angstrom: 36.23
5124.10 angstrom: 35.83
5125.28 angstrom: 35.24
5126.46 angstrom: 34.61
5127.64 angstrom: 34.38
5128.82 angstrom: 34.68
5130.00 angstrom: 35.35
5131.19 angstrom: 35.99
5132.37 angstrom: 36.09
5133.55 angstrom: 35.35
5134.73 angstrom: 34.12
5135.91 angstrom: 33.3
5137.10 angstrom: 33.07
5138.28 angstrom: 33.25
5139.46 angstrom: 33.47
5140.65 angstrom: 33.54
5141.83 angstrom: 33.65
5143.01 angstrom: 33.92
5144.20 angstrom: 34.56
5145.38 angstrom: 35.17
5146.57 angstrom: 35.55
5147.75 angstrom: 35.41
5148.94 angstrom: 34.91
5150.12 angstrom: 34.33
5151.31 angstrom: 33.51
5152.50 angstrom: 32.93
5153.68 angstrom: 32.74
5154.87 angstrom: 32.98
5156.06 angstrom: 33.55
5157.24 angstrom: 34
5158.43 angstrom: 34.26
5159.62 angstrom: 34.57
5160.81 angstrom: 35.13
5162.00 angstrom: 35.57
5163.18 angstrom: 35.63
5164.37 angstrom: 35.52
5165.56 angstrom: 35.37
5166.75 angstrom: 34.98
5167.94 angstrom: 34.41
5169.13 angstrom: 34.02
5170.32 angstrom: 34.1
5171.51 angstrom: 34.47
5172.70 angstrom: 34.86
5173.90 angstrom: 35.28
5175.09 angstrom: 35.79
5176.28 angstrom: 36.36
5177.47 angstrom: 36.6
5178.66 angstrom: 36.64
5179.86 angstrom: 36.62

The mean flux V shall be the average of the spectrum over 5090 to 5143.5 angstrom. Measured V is 35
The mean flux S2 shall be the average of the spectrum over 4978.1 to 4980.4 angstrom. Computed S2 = 35.5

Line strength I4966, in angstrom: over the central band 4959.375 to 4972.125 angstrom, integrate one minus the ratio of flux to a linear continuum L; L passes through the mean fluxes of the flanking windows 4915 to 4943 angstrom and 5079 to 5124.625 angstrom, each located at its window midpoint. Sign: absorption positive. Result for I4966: 0.2 angstrom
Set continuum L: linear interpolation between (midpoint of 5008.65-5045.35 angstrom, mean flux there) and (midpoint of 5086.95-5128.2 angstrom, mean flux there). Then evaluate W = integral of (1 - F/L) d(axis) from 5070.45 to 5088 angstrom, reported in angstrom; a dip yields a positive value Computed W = 0.4 angstrom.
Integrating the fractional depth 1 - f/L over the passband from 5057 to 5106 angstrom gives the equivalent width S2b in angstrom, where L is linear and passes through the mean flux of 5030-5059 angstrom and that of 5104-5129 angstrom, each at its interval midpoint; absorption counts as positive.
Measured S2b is 0.4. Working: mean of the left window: 32.2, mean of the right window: 35.6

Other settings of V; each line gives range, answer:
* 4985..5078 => 32.6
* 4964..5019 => 33.7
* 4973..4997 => 34.8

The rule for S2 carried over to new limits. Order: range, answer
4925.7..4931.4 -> 33.7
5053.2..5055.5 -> 34.4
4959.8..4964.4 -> 33.1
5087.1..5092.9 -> 35.5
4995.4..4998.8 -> 32.1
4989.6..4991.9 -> 34.6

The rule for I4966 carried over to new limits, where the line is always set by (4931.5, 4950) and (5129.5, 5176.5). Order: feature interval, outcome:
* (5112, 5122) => -0.5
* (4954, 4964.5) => 0.0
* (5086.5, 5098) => -0.3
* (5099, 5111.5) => -0.2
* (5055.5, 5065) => 0.2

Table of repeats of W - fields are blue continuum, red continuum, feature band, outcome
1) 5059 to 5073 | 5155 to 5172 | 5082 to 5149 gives -2.9 angstrom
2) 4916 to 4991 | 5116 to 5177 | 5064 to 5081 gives 1.0 angstrom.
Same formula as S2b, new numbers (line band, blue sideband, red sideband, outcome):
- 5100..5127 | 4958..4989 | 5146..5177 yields -0.6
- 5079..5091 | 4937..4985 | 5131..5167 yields -0.4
